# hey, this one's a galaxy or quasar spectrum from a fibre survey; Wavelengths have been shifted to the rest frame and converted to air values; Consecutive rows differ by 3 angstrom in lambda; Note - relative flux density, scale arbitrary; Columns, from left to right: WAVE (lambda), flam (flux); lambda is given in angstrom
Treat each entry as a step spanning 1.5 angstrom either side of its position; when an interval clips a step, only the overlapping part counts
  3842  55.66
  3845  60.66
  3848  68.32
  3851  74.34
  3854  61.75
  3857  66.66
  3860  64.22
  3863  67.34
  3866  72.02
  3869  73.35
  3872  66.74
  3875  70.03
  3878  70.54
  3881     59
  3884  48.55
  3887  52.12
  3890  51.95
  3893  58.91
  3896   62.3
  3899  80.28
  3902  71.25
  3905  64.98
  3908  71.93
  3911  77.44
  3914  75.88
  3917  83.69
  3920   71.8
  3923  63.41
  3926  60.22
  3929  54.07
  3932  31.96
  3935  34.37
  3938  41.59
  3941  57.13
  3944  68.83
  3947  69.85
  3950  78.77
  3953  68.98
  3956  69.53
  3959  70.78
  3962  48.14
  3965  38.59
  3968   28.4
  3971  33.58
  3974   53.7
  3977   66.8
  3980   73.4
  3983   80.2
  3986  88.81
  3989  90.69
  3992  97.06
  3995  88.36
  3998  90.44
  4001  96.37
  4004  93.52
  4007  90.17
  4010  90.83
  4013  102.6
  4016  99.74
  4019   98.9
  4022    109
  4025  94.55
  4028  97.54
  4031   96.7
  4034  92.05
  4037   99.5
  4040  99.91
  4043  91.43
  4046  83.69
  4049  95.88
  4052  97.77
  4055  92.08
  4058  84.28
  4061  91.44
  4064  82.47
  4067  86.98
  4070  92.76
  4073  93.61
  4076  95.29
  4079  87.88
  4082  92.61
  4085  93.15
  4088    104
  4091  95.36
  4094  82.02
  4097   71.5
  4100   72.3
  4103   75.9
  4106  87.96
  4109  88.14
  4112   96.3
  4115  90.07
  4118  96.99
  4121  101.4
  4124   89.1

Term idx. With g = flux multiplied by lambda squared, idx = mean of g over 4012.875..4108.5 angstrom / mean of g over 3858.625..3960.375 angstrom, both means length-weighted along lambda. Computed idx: 1.5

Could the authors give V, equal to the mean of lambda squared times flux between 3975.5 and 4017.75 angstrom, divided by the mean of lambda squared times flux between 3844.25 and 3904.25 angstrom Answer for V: 1.5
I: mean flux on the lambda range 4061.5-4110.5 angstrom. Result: 87.7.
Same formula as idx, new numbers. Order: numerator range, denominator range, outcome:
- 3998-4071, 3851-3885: 1.55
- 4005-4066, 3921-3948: 1.86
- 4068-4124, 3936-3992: 1.51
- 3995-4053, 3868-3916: 1.55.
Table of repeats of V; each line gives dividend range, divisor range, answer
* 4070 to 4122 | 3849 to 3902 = 1.54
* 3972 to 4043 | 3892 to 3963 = 1.47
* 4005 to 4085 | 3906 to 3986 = 1.61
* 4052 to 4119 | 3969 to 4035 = 1.06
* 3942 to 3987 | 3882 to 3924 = 0.96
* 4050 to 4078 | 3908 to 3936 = 1.56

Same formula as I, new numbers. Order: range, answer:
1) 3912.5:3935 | 61.1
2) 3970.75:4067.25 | 89.5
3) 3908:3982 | 59.6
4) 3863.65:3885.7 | 65.7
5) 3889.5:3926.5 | 69.5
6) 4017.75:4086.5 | 93.4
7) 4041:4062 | 91.1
